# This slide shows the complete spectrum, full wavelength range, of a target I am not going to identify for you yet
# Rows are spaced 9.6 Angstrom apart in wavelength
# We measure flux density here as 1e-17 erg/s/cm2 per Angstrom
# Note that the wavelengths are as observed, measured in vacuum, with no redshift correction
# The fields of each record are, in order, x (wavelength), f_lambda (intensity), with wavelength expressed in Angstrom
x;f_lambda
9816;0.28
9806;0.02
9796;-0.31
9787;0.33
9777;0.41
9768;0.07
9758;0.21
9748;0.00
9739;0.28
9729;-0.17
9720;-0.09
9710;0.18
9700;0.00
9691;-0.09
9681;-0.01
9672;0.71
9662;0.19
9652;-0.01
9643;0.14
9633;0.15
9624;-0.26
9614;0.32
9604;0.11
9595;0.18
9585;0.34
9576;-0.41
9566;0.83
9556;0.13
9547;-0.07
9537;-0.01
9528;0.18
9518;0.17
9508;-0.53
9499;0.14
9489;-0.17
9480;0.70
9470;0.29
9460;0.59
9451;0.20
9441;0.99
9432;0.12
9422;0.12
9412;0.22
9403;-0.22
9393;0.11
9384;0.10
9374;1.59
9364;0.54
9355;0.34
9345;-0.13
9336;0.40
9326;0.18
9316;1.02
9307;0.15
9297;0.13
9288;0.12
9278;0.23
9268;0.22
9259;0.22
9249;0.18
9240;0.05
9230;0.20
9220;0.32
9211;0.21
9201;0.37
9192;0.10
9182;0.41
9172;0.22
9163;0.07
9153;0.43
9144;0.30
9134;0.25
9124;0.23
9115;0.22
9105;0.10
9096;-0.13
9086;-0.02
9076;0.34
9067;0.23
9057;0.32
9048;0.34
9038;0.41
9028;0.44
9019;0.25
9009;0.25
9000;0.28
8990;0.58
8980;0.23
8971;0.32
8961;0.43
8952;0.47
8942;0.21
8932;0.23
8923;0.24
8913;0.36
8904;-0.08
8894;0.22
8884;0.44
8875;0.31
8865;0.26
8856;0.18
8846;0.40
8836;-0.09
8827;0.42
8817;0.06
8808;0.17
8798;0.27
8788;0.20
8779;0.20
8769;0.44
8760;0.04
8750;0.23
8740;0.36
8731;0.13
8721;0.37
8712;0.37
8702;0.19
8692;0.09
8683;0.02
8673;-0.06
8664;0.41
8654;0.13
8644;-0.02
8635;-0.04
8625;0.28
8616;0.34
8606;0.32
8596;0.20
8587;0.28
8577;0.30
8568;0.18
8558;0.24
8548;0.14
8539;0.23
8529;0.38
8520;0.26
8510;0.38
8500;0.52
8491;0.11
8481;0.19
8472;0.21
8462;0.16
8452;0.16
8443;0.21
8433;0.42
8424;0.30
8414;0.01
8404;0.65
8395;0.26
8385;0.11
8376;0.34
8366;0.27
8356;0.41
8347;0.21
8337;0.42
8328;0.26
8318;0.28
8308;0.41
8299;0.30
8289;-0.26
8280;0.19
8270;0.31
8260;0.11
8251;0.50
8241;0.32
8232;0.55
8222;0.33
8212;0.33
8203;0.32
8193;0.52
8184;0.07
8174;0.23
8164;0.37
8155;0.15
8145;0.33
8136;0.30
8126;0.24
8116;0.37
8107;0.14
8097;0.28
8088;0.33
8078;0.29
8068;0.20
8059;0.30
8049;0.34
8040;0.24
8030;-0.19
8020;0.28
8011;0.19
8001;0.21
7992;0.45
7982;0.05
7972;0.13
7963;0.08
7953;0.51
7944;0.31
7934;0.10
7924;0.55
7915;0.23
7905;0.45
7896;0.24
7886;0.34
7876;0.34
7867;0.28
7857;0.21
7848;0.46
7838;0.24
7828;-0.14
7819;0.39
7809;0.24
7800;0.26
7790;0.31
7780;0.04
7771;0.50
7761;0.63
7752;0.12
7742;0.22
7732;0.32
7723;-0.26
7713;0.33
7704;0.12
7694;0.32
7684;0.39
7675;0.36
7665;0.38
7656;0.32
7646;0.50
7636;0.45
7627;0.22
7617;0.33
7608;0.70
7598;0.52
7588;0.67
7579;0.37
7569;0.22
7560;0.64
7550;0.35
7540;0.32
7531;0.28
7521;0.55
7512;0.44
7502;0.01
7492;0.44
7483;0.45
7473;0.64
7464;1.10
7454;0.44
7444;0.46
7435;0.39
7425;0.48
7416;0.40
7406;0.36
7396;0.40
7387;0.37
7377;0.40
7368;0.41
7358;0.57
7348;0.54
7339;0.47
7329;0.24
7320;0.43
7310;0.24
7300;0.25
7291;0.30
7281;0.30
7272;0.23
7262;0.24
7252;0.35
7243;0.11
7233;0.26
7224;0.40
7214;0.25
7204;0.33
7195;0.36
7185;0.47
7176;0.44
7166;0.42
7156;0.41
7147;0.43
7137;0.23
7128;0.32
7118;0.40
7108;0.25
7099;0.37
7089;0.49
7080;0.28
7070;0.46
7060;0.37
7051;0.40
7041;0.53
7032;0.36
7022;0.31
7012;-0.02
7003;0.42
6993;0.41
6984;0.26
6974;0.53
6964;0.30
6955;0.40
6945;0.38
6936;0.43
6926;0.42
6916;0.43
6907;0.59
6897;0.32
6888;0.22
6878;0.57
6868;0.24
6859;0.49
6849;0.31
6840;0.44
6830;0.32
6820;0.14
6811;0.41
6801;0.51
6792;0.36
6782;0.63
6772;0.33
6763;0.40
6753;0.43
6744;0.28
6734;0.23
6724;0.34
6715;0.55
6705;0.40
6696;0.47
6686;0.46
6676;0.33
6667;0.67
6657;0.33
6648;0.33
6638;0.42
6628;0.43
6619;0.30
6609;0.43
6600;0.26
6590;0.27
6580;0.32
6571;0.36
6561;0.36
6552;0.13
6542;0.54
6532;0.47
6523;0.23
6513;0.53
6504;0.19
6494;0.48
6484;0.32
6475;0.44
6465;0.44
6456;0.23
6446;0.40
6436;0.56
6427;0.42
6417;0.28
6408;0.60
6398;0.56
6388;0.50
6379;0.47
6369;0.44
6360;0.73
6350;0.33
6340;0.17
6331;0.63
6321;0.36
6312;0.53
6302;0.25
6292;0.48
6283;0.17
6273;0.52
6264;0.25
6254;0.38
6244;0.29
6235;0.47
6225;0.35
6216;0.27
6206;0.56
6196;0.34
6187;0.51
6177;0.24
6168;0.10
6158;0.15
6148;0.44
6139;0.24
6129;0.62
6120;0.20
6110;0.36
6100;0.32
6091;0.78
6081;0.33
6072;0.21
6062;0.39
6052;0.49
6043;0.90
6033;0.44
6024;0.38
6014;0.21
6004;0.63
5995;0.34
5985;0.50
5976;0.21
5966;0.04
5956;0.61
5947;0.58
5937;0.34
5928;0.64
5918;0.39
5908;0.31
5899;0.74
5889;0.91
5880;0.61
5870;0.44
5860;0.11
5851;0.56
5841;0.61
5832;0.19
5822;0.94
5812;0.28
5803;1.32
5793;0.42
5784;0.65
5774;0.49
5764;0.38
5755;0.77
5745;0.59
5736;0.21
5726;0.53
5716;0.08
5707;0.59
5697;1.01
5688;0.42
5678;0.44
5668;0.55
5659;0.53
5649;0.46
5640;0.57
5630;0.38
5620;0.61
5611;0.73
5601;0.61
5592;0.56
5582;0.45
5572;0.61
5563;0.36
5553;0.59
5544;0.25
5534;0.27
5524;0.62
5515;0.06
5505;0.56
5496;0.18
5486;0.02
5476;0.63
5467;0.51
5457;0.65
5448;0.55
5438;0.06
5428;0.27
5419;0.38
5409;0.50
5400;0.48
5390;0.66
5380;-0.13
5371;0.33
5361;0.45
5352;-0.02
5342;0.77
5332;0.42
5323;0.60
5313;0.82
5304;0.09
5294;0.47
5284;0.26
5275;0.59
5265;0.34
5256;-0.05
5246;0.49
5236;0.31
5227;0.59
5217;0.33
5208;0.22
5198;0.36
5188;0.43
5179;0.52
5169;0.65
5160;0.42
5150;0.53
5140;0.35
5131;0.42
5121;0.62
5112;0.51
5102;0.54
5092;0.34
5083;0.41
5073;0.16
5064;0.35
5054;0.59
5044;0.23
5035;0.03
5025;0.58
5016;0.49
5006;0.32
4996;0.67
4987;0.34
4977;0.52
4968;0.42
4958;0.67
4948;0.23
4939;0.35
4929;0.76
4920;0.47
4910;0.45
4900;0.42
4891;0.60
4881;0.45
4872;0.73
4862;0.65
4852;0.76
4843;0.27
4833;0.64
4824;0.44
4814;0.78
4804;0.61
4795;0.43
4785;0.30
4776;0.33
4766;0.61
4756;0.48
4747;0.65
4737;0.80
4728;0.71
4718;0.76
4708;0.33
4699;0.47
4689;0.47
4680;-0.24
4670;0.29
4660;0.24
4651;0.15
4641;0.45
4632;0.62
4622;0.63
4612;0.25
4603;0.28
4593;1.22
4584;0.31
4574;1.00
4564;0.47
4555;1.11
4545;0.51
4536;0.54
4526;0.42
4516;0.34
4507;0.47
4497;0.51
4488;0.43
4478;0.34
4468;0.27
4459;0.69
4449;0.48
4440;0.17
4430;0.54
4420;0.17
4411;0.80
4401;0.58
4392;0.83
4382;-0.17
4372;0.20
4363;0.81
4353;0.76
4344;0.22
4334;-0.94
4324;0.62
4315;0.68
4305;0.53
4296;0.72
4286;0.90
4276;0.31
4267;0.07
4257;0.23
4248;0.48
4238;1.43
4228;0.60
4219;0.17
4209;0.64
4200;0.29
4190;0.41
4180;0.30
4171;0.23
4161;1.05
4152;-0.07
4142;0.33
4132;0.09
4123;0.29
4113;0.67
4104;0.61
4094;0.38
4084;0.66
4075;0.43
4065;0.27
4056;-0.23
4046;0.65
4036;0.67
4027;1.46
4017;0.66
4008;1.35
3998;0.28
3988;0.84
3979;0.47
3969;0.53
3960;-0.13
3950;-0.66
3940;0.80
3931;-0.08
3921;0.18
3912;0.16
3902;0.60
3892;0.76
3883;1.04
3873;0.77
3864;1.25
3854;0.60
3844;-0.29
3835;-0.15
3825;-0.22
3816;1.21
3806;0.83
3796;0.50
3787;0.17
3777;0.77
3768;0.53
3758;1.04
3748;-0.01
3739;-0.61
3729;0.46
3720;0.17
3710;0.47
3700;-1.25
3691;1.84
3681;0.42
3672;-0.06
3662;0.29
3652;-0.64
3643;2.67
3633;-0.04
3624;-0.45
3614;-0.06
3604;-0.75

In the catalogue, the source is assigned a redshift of 0.137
